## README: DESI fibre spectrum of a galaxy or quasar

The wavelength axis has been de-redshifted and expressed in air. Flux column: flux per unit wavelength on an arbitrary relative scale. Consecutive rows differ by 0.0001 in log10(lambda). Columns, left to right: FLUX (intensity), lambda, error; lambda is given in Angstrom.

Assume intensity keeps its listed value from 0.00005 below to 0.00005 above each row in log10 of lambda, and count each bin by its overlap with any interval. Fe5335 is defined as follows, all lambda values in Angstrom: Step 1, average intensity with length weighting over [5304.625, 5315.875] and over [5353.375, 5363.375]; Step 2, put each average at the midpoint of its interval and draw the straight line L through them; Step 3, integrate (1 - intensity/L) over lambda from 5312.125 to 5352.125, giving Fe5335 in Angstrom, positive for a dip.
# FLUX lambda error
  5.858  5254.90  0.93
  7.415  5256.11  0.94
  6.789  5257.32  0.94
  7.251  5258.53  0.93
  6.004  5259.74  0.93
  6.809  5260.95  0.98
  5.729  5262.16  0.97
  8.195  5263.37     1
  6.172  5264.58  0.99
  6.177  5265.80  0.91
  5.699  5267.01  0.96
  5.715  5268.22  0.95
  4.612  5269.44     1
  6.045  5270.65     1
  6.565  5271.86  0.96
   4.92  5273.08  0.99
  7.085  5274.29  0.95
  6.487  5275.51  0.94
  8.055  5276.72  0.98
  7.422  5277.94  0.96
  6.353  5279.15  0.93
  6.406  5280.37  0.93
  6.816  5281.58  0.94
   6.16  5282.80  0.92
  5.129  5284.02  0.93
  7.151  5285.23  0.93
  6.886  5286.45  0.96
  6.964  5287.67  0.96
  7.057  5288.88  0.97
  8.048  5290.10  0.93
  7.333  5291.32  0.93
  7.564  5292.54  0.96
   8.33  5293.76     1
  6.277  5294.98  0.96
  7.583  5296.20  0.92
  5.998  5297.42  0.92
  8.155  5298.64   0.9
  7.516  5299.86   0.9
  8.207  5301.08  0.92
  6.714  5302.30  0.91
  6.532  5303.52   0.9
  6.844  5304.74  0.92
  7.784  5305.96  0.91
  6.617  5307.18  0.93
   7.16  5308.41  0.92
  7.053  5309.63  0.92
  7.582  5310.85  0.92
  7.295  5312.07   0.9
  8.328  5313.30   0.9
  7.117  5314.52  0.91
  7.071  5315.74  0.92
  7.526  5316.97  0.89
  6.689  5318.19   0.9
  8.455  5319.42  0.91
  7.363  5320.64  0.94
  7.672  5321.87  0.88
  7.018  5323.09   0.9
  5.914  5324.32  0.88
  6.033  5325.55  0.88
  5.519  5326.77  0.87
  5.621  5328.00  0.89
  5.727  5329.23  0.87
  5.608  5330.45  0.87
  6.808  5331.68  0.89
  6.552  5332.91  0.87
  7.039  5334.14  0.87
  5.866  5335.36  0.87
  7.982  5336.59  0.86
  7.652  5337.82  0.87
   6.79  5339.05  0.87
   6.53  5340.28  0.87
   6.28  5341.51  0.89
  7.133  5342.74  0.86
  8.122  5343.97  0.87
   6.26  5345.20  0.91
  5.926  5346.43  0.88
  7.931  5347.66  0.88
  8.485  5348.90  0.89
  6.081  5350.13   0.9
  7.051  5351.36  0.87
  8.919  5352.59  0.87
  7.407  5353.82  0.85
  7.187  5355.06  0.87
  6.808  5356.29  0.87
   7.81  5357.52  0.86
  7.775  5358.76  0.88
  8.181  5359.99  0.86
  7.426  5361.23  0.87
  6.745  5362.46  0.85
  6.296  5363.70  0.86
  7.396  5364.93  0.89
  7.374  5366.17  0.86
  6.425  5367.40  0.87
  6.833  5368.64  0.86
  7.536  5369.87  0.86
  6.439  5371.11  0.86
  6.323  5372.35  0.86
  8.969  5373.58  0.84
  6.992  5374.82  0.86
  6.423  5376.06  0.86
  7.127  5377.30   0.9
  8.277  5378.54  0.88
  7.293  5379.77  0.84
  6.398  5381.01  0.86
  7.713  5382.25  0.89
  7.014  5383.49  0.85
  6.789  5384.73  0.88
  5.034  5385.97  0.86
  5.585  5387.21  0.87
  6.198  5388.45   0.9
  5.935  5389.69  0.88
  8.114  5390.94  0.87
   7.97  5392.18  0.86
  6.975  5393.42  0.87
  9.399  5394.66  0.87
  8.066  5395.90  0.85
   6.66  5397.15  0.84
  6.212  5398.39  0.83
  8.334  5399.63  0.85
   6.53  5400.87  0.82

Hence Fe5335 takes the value 2.5 Angstrom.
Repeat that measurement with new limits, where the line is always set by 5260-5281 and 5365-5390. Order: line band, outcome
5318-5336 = 0.3 Angstrom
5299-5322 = -2.8 Angstrom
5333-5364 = -2.1 Angstrom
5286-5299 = -1.6 Angstrom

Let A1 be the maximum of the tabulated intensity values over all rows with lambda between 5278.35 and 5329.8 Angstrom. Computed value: 8.455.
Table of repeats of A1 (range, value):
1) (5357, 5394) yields 8.969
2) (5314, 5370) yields 8.919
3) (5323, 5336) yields 7.039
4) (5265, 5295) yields 8.33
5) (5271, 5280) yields 8.055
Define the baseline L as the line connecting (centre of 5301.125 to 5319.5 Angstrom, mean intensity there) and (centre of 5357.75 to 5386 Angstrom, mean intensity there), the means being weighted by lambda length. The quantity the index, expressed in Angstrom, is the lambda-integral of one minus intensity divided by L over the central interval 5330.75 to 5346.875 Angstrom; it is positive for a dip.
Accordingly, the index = 0.8 Angstrom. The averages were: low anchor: 7.25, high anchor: 7.13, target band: 6.83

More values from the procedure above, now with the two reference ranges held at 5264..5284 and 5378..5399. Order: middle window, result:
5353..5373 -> -0.8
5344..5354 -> -0.8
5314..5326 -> -1.0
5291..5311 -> -2.5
